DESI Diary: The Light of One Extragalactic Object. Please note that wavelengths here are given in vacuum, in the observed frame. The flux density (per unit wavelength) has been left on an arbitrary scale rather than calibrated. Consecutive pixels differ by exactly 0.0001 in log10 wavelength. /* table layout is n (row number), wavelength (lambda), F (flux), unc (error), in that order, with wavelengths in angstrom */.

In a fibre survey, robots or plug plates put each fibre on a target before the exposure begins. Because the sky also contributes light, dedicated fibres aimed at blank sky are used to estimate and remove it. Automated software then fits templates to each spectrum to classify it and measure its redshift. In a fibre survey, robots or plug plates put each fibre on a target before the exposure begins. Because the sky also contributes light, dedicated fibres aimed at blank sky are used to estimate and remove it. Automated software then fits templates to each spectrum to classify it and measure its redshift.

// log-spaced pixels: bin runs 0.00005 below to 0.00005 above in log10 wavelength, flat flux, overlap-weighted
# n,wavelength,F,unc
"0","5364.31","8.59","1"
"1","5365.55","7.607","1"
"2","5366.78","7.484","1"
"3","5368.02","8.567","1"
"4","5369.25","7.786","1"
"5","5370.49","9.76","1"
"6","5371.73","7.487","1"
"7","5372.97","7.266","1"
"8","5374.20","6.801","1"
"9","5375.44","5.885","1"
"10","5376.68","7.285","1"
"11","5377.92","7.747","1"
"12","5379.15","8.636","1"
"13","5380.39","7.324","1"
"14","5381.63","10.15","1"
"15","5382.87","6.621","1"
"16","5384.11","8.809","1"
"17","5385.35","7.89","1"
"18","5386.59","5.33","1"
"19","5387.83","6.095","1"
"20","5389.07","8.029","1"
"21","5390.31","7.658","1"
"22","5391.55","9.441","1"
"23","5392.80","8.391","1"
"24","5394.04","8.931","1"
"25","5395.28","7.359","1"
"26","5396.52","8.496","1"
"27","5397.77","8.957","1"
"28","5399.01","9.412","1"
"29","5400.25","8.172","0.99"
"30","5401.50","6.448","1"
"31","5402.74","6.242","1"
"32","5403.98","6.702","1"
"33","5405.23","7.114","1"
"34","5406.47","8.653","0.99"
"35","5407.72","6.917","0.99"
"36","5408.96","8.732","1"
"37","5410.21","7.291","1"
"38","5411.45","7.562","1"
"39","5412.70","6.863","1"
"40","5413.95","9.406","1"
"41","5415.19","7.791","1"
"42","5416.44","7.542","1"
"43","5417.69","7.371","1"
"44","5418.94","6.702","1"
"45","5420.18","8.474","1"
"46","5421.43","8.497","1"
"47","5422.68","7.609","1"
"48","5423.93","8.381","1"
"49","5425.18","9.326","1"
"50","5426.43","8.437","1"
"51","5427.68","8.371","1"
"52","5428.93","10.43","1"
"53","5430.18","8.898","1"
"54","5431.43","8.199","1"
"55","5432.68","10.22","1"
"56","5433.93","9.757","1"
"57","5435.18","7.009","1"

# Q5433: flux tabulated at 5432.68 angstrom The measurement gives 10.22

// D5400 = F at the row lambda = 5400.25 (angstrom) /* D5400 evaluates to 8.172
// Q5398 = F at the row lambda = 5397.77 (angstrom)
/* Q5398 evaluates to 8.957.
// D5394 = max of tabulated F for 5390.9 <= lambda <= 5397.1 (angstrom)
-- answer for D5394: 9.441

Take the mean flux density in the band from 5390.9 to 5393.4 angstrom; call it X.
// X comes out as 8.88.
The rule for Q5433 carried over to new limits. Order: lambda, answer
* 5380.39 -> 7.324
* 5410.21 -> 7.291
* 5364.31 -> 8.59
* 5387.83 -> 6.095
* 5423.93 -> 8.381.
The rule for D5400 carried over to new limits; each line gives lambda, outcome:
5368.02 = 8.567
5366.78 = 7.484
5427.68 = 8.371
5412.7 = 6.863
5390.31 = 7.658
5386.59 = 5.33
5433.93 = 9.757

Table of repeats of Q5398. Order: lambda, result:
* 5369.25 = 7.786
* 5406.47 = 8.653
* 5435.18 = 7.009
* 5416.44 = 7.542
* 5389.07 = 8.029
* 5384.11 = 8.809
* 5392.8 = 8.391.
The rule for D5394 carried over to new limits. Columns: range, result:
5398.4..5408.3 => 9.412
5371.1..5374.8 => 7.487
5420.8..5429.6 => 10.43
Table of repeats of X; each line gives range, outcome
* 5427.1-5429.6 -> 9.41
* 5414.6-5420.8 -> 7.57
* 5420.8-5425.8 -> 8.44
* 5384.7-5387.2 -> 6.64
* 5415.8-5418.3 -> 7.44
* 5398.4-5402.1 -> 8.01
